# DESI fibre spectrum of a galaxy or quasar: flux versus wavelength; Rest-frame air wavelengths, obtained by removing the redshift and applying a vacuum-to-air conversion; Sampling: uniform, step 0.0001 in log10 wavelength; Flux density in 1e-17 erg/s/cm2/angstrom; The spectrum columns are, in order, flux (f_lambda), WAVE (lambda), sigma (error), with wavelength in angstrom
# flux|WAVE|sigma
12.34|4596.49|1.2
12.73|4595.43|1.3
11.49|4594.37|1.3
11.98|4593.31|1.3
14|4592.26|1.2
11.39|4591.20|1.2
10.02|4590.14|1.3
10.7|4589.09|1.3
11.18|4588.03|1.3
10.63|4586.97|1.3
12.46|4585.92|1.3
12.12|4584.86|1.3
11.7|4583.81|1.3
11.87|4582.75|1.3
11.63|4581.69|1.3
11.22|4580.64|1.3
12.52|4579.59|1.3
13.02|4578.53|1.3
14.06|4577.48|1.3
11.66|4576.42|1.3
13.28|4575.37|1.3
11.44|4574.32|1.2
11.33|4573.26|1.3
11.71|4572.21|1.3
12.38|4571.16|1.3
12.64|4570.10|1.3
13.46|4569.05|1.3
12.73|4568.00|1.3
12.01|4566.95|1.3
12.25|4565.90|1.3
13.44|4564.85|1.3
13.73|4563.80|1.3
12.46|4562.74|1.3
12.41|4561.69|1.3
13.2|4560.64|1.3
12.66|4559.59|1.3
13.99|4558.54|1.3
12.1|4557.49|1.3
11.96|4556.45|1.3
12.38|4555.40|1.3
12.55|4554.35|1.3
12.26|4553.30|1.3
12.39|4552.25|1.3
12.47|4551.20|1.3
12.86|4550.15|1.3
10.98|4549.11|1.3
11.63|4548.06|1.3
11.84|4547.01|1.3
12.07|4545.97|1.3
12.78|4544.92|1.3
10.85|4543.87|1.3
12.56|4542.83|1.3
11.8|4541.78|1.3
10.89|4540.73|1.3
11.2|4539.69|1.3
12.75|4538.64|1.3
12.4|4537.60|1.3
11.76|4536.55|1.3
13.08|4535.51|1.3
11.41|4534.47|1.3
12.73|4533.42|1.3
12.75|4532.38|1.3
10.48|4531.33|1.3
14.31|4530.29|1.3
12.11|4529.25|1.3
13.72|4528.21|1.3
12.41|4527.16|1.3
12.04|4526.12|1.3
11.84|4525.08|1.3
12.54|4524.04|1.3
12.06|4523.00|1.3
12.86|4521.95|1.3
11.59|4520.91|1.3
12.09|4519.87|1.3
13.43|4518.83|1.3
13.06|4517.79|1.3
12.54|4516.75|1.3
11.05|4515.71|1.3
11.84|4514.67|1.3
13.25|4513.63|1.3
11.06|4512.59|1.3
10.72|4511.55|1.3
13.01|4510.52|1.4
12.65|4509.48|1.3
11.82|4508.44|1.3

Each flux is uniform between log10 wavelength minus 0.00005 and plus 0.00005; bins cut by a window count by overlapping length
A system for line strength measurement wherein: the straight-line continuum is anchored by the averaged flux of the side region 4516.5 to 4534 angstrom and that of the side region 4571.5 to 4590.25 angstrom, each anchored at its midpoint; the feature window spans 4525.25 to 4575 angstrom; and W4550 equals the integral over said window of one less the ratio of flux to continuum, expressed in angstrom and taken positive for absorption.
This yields -0.49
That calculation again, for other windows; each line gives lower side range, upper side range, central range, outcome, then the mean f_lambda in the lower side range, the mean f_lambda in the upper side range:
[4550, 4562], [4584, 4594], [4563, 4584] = -0.6 angstrom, 12.6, 11.6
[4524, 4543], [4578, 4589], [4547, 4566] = -0.8 angstrom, 12.2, 11.8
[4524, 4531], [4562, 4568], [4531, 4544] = 0.8 angstrom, 12.7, 12.8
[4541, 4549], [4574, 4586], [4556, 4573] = -0.9 angstrom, 11.8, 12.3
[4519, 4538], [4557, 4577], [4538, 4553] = 0.6 angstrom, 12.4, 12.6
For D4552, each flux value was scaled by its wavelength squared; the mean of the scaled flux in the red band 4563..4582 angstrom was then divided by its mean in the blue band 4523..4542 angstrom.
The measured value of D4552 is 1.04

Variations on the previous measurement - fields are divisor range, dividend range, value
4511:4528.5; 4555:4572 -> 1.06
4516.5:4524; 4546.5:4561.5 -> 1.00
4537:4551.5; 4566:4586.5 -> 1.04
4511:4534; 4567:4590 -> 1.00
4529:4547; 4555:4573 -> 1.06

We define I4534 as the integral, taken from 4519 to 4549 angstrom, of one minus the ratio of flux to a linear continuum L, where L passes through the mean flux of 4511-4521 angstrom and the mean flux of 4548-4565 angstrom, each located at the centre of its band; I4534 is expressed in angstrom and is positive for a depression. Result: 0.34 angstrom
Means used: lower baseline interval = 12.1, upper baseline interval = 12.6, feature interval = 12.2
